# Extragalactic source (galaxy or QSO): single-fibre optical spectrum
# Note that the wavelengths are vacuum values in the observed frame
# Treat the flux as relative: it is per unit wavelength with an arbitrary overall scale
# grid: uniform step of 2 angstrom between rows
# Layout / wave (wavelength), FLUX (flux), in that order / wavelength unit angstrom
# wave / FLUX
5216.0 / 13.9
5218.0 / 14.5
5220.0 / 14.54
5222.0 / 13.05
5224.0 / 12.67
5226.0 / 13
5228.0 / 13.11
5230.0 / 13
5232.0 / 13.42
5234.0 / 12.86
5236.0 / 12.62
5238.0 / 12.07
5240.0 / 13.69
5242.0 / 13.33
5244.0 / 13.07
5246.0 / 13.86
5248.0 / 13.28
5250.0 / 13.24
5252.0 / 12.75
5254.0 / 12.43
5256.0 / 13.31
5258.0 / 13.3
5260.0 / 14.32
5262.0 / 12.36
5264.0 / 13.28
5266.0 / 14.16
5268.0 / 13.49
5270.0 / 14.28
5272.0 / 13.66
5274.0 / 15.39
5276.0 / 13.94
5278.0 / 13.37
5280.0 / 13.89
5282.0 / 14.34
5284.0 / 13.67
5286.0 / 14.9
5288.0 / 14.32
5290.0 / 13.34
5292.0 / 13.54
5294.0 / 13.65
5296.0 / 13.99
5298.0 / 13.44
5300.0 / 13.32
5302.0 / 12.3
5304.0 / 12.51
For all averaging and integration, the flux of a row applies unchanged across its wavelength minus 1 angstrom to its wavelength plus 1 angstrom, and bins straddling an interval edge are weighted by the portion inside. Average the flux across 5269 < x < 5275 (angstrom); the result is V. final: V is 14.4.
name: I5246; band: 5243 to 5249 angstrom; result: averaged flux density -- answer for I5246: 13.4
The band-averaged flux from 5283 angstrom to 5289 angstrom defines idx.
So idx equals 14.3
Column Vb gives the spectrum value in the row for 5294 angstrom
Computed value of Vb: 13.65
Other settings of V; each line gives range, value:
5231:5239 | 12.7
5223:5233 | 13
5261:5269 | 13.3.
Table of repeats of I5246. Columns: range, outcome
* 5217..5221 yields 14.5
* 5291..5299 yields 13.7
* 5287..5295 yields 13.7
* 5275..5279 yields 13.7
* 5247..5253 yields 13.1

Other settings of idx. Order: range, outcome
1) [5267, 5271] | 13.9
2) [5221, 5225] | 12.9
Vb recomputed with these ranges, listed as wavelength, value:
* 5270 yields 14.28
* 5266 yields 14.16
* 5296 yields 13.99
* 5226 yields 13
